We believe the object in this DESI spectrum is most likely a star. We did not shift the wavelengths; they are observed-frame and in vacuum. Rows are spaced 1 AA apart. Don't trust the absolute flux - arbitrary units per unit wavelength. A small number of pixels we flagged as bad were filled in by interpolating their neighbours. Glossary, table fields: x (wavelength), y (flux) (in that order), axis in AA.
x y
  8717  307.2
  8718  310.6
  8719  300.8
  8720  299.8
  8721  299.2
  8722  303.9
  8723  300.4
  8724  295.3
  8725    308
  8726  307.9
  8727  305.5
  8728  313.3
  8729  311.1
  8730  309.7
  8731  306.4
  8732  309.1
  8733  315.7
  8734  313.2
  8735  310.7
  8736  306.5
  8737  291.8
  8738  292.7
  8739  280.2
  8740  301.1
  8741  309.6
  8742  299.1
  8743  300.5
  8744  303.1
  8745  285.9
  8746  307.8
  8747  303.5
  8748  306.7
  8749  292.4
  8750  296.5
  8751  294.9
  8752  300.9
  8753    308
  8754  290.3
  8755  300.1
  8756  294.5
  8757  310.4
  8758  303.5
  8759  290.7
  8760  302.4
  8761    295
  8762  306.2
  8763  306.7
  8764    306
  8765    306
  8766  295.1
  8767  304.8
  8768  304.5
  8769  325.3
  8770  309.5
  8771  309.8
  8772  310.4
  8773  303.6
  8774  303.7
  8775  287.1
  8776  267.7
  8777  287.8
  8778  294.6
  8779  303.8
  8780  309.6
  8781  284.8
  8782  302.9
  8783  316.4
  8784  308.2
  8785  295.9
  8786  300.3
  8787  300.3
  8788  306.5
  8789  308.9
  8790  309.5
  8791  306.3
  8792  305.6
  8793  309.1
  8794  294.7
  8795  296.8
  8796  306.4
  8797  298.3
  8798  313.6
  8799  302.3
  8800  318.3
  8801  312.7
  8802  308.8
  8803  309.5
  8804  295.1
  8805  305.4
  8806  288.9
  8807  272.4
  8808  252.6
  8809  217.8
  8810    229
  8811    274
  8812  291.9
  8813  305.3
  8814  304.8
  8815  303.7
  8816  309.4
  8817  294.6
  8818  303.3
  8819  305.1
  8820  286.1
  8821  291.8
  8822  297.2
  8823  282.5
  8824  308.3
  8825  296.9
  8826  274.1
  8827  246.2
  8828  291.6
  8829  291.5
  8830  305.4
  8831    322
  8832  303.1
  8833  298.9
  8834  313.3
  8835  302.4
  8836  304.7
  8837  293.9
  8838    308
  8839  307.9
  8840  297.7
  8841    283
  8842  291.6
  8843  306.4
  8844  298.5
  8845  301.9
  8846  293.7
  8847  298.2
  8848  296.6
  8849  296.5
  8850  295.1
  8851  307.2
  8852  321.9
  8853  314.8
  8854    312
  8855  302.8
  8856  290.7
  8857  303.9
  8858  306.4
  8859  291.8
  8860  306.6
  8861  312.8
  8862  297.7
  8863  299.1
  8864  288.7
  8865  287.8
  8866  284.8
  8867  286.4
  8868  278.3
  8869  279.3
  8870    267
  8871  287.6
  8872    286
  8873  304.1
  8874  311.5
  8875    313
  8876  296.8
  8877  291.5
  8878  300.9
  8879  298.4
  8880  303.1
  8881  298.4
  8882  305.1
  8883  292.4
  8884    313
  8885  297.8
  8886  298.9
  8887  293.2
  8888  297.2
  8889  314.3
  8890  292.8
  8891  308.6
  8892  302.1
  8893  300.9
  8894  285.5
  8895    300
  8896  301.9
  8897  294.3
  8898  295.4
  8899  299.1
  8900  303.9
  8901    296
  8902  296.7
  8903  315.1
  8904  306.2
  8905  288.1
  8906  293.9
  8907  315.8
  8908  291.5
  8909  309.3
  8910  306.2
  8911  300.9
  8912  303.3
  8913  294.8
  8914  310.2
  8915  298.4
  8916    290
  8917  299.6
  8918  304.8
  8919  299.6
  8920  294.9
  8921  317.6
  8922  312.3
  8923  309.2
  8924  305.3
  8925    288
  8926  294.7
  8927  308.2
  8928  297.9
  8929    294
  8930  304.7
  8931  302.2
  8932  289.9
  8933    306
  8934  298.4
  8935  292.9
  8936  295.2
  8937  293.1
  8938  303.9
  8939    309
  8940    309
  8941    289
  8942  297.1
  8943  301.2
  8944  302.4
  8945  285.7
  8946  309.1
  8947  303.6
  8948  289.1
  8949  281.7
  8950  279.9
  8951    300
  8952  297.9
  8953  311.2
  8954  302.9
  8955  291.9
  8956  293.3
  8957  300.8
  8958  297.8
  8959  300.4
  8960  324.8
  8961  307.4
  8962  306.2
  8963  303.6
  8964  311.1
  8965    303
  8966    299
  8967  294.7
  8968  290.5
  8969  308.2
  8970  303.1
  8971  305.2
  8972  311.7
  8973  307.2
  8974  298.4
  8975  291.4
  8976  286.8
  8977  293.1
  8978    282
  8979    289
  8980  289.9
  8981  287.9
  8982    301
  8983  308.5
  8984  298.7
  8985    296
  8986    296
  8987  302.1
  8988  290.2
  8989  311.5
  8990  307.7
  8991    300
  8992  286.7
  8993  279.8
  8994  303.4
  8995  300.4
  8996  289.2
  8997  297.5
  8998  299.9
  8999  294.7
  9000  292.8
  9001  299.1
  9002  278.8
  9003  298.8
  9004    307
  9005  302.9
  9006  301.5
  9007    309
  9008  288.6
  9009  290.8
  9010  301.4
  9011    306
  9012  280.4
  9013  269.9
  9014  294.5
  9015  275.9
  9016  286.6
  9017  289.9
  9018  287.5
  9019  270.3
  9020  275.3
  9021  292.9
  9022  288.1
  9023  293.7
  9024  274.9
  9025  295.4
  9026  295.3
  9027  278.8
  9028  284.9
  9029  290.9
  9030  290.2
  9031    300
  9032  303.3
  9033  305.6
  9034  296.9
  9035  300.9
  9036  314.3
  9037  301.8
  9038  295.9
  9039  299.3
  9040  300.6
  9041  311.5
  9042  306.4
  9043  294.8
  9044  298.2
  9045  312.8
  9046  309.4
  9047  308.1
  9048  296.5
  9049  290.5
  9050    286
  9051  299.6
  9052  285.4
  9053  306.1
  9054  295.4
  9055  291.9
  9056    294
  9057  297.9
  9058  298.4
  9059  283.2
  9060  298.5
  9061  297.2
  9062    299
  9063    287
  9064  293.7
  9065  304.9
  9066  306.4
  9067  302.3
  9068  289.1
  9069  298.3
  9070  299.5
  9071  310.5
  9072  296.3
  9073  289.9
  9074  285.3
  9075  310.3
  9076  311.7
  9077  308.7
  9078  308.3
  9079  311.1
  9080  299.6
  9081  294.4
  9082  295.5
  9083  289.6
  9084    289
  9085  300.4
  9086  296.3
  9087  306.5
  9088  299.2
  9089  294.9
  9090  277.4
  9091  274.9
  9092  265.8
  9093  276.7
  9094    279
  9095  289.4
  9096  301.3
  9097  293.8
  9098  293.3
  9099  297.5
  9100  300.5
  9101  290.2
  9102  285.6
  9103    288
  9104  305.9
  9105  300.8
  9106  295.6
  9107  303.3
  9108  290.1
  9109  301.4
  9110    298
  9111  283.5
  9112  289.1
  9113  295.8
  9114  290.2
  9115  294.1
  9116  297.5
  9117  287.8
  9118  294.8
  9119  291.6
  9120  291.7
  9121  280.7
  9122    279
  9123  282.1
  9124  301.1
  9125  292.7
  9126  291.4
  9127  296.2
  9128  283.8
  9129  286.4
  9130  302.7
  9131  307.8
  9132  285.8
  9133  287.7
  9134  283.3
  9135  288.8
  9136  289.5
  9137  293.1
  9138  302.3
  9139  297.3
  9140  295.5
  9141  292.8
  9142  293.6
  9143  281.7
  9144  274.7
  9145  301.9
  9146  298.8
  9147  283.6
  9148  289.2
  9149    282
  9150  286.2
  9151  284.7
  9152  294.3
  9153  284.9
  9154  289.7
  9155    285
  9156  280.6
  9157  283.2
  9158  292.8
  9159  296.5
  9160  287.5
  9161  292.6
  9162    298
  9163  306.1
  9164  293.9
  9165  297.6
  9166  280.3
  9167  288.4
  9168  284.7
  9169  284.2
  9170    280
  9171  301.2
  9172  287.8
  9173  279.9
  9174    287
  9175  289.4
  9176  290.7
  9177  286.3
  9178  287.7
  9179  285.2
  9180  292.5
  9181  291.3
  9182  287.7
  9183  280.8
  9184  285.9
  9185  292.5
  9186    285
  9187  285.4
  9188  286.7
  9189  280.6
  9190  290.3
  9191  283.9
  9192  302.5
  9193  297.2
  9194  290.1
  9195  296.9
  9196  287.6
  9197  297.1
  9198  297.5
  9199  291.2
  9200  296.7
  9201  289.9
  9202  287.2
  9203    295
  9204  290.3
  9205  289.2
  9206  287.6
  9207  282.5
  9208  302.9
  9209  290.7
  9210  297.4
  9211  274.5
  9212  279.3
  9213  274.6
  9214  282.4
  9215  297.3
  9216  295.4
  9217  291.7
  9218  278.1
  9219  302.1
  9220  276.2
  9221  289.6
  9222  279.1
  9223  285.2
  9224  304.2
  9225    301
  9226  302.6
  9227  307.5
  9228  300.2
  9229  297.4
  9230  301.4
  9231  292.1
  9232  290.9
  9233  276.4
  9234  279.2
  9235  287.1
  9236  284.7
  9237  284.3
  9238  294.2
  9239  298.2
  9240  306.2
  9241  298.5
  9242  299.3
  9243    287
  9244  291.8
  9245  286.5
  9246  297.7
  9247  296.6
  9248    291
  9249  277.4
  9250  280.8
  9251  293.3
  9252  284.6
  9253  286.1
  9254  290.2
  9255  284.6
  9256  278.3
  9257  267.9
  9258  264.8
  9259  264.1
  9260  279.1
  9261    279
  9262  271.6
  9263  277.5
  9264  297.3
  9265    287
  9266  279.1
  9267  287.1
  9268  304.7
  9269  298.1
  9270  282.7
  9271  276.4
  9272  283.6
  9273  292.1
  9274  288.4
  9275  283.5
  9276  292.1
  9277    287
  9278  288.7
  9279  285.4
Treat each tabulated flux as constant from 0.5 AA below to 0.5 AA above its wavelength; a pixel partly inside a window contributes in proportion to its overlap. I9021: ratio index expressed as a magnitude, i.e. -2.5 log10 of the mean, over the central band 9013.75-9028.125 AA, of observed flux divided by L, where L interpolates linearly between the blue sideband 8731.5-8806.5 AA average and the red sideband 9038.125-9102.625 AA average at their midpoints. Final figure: 0.04 mag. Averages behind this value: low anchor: 302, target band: 285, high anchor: 296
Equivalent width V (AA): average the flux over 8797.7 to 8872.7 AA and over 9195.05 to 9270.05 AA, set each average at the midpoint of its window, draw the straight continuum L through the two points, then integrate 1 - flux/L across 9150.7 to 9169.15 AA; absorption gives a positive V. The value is 0.0 AA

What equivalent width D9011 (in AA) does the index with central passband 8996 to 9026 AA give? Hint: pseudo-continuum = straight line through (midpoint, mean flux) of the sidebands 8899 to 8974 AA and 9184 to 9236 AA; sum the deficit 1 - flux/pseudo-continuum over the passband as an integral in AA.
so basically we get 0.7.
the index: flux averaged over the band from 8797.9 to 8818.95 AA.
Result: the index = 291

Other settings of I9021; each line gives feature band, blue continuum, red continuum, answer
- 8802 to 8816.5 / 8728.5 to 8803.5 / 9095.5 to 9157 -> 0.07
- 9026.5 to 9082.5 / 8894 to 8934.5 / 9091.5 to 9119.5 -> -0.02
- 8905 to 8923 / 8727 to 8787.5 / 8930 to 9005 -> -0.01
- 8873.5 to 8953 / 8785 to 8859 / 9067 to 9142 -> -0.01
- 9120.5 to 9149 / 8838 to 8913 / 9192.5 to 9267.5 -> 0.00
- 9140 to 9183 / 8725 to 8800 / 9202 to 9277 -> 0.01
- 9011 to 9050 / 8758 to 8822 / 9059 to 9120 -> 0.01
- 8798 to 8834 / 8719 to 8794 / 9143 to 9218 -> 0.03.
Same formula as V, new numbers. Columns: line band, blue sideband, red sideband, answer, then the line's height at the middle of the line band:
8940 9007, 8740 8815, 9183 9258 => -0.8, 295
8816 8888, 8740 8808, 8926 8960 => 0.6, 300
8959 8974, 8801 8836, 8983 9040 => -0.6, 293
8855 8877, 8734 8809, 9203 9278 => 0.2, 298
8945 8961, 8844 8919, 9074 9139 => -0.1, 297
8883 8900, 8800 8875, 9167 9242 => -0.3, 294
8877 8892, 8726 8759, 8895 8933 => 0.0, 301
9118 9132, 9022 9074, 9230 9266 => 0.1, 293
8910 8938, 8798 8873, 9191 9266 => -0.7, 294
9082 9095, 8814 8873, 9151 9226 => 0.2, 292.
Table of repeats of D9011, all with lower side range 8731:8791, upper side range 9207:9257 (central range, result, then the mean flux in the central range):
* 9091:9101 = 0.18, 288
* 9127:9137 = 0.05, 291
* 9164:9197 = 0.31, 289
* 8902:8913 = -0.16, 302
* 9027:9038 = -0.11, 298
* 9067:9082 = -0.35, 301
